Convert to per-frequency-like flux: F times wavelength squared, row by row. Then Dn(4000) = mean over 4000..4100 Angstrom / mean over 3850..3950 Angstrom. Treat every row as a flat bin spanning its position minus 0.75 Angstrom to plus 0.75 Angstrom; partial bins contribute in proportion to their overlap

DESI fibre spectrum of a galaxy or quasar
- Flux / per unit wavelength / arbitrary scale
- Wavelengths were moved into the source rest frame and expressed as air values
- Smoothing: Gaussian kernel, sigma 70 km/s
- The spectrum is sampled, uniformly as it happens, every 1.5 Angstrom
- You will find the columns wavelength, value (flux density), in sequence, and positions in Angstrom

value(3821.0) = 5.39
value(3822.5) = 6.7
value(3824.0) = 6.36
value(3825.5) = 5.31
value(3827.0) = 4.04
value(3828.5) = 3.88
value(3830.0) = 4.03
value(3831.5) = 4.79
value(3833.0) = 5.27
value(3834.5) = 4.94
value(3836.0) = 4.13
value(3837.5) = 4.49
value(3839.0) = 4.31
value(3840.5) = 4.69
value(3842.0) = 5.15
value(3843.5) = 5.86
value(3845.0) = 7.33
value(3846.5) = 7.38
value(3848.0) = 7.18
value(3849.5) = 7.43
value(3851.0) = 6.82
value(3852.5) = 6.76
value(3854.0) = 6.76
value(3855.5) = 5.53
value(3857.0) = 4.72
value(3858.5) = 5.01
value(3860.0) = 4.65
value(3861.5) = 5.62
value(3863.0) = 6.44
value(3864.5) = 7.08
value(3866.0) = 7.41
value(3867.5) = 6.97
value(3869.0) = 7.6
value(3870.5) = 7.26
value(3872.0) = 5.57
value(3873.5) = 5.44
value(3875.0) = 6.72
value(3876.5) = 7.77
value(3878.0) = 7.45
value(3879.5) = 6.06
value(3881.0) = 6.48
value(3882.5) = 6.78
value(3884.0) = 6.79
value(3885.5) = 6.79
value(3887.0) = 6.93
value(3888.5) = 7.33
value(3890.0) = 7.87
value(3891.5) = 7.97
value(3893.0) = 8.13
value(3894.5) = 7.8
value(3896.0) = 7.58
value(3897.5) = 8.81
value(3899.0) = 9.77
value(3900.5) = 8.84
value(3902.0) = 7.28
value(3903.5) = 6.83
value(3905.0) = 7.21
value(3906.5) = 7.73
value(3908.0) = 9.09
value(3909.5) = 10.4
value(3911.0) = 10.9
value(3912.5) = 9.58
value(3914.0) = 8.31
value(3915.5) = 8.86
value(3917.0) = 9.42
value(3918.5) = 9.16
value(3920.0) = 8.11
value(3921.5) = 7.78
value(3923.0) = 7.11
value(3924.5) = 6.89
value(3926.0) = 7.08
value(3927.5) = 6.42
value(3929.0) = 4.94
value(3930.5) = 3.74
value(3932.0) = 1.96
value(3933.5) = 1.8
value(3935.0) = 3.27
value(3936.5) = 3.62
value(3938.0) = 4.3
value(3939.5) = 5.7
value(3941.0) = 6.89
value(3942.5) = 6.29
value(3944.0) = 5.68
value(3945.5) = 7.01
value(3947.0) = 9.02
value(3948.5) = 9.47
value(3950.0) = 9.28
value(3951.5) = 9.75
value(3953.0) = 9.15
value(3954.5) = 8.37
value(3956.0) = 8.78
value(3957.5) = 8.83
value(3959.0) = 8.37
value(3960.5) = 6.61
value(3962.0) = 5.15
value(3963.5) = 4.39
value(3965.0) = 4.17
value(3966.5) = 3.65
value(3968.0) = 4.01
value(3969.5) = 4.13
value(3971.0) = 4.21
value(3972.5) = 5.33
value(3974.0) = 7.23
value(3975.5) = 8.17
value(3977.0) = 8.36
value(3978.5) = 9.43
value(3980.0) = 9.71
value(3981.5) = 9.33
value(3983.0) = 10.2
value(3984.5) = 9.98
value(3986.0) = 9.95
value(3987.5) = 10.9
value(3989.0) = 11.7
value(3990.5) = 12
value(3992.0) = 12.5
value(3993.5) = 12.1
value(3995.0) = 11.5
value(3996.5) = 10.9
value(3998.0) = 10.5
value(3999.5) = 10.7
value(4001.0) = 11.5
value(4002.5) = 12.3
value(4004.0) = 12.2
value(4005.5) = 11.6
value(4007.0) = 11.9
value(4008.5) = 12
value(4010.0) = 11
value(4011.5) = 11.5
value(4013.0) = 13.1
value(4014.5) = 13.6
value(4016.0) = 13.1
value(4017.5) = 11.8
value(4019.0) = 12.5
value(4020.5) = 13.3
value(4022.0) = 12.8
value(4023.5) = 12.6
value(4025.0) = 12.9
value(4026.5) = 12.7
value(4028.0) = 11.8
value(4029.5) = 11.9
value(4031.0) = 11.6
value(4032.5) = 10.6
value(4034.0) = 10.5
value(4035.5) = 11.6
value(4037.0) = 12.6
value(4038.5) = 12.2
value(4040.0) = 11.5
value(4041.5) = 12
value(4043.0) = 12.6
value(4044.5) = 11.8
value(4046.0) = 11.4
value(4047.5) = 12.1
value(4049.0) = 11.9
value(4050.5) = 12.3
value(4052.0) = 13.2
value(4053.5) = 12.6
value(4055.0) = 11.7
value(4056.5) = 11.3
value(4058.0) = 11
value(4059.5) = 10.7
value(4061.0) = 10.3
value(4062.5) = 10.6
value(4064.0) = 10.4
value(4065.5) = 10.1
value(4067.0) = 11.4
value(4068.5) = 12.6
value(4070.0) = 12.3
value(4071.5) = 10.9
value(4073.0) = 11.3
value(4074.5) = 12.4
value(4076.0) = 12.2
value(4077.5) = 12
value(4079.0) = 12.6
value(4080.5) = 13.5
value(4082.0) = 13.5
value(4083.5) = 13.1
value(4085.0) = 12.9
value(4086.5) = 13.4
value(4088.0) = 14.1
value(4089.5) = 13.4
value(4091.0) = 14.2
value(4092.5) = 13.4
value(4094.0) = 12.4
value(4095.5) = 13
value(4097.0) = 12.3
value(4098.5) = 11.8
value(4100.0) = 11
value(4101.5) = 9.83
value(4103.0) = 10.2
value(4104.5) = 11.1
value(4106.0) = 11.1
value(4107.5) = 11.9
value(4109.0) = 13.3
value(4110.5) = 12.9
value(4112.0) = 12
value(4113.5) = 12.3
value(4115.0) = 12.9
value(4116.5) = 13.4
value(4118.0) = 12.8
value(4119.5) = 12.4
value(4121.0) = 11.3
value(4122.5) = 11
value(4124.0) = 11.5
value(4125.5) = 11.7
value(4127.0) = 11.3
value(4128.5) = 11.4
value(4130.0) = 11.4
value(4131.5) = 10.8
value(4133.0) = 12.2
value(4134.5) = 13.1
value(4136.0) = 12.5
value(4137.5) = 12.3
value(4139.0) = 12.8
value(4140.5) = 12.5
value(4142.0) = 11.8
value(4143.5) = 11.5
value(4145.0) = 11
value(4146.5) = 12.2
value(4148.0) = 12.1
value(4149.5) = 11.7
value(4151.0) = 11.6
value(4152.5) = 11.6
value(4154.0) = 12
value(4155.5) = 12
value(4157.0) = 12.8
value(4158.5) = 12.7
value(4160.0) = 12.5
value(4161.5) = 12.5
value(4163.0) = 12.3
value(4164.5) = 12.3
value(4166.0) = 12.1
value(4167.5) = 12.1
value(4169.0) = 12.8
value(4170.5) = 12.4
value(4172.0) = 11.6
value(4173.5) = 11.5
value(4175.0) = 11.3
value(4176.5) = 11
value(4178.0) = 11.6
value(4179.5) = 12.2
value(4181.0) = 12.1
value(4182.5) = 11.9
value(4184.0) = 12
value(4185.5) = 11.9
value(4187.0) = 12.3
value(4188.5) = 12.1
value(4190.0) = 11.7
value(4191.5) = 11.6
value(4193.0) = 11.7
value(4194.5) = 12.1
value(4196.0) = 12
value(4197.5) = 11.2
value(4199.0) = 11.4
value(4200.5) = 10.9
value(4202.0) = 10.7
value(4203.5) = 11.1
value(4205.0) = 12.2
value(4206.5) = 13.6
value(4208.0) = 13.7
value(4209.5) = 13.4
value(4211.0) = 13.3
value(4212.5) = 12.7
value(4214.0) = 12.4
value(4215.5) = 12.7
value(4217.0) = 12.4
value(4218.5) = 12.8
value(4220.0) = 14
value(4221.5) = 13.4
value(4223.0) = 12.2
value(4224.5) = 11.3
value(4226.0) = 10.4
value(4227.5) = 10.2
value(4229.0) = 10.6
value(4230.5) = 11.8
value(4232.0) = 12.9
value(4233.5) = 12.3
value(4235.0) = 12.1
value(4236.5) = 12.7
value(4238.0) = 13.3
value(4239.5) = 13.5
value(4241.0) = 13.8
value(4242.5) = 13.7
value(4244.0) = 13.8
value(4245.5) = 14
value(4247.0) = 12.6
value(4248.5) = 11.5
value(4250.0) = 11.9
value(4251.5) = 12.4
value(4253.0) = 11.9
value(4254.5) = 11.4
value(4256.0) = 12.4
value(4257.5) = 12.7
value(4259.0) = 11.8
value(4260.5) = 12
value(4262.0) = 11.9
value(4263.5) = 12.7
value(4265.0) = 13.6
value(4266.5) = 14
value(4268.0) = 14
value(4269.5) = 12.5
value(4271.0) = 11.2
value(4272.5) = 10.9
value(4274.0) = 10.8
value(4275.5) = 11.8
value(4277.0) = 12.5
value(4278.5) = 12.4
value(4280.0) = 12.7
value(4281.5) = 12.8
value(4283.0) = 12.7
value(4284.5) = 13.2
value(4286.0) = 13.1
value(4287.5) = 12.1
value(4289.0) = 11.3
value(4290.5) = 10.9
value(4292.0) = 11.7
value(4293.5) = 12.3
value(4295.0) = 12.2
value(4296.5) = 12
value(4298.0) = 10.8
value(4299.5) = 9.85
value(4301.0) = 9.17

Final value 1.9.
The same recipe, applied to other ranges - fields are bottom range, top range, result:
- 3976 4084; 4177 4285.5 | 1.16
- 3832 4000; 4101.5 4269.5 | 1.91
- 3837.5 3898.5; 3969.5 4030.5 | 1.76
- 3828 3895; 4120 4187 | 2.20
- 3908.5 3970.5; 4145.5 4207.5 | 1.98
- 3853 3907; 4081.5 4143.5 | 1.97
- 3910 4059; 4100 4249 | 1.40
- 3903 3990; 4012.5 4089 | 1.74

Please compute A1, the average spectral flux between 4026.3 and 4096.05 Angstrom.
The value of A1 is 12.1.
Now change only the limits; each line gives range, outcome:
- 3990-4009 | 11.7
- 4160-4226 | 12.1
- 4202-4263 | 12.4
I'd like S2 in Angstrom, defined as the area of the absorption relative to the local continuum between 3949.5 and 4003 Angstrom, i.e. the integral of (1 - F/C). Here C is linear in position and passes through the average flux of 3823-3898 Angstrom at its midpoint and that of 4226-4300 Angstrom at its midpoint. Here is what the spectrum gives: -4.4 Angstrom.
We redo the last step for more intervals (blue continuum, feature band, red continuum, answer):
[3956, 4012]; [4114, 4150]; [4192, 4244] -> -2.72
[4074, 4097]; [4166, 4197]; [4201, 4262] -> 1.83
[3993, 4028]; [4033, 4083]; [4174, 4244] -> 1.32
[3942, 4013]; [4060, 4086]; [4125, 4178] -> -3.04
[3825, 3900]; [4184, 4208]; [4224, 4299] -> -1.16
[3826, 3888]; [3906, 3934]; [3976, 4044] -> 2.83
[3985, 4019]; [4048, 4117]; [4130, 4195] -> -1.27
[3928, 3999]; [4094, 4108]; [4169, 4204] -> -1.84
